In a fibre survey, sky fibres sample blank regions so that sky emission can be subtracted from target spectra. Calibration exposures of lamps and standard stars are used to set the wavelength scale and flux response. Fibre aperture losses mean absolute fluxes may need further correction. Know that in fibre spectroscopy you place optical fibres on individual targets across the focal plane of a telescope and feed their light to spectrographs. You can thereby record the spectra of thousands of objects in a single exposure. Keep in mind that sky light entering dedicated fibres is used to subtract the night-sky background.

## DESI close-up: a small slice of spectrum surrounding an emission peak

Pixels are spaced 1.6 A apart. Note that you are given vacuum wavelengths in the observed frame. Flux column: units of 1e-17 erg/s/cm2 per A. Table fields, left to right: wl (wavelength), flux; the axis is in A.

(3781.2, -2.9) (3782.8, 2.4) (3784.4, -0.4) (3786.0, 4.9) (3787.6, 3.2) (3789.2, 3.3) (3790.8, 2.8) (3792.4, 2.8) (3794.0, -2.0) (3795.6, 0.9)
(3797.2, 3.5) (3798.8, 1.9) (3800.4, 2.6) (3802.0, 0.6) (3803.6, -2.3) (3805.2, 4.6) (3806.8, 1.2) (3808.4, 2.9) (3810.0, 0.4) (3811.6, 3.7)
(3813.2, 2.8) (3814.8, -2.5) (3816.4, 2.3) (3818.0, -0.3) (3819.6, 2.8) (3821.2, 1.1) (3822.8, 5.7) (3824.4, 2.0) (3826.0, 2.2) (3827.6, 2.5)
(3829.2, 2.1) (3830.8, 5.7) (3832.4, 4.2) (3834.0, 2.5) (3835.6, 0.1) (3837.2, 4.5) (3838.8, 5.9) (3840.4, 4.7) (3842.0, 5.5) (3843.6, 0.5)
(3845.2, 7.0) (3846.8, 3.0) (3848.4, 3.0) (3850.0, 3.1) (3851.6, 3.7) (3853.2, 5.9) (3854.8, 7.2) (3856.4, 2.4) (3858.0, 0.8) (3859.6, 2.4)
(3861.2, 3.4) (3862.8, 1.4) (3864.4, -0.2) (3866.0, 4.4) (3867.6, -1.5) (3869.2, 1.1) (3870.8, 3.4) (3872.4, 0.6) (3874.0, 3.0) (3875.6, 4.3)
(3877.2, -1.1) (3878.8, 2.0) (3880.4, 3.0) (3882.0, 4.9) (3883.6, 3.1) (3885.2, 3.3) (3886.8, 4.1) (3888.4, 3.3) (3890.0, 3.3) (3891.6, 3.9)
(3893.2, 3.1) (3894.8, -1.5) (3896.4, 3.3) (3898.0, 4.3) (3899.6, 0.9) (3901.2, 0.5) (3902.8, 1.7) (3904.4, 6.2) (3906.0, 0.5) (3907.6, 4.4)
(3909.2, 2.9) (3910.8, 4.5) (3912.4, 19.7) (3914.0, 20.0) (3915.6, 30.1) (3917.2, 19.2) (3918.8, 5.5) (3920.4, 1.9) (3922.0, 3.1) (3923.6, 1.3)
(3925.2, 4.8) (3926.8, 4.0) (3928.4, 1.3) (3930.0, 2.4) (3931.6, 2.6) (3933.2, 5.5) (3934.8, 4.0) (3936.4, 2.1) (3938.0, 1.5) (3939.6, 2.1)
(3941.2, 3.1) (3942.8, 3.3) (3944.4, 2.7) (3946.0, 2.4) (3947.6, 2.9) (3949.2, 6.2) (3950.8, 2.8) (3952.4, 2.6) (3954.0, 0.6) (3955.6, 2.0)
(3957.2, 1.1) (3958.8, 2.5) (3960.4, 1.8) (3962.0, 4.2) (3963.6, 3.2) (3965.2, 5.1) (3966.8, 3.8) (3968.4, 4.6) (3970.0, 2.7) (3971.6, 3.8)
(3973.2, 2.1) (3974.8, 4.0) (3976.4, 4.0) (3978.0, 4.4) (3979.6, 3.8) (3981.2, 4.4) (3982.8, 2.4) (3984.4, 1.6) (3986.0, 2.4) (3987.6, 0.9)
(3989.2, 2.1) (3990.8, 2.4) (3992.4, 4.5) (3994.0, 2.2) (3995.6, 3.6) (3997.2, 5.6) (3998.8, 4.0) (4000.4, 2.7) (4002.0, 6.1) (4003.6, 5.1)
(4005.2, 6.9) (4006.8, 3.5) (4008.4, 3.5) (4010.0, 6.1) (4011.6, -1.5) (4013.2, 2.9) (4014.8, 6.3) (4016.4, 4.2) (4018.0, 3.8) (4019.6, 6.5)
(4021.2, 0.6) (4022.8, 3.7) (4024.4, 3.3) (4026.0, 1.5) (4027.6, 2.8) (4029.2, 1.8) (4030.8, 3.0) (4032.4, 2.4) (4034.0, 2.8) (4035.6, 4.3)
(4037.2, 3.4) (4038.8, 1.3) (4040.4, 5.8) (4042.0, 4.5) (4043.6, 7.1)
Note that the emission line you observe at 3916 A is [O II] 3727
